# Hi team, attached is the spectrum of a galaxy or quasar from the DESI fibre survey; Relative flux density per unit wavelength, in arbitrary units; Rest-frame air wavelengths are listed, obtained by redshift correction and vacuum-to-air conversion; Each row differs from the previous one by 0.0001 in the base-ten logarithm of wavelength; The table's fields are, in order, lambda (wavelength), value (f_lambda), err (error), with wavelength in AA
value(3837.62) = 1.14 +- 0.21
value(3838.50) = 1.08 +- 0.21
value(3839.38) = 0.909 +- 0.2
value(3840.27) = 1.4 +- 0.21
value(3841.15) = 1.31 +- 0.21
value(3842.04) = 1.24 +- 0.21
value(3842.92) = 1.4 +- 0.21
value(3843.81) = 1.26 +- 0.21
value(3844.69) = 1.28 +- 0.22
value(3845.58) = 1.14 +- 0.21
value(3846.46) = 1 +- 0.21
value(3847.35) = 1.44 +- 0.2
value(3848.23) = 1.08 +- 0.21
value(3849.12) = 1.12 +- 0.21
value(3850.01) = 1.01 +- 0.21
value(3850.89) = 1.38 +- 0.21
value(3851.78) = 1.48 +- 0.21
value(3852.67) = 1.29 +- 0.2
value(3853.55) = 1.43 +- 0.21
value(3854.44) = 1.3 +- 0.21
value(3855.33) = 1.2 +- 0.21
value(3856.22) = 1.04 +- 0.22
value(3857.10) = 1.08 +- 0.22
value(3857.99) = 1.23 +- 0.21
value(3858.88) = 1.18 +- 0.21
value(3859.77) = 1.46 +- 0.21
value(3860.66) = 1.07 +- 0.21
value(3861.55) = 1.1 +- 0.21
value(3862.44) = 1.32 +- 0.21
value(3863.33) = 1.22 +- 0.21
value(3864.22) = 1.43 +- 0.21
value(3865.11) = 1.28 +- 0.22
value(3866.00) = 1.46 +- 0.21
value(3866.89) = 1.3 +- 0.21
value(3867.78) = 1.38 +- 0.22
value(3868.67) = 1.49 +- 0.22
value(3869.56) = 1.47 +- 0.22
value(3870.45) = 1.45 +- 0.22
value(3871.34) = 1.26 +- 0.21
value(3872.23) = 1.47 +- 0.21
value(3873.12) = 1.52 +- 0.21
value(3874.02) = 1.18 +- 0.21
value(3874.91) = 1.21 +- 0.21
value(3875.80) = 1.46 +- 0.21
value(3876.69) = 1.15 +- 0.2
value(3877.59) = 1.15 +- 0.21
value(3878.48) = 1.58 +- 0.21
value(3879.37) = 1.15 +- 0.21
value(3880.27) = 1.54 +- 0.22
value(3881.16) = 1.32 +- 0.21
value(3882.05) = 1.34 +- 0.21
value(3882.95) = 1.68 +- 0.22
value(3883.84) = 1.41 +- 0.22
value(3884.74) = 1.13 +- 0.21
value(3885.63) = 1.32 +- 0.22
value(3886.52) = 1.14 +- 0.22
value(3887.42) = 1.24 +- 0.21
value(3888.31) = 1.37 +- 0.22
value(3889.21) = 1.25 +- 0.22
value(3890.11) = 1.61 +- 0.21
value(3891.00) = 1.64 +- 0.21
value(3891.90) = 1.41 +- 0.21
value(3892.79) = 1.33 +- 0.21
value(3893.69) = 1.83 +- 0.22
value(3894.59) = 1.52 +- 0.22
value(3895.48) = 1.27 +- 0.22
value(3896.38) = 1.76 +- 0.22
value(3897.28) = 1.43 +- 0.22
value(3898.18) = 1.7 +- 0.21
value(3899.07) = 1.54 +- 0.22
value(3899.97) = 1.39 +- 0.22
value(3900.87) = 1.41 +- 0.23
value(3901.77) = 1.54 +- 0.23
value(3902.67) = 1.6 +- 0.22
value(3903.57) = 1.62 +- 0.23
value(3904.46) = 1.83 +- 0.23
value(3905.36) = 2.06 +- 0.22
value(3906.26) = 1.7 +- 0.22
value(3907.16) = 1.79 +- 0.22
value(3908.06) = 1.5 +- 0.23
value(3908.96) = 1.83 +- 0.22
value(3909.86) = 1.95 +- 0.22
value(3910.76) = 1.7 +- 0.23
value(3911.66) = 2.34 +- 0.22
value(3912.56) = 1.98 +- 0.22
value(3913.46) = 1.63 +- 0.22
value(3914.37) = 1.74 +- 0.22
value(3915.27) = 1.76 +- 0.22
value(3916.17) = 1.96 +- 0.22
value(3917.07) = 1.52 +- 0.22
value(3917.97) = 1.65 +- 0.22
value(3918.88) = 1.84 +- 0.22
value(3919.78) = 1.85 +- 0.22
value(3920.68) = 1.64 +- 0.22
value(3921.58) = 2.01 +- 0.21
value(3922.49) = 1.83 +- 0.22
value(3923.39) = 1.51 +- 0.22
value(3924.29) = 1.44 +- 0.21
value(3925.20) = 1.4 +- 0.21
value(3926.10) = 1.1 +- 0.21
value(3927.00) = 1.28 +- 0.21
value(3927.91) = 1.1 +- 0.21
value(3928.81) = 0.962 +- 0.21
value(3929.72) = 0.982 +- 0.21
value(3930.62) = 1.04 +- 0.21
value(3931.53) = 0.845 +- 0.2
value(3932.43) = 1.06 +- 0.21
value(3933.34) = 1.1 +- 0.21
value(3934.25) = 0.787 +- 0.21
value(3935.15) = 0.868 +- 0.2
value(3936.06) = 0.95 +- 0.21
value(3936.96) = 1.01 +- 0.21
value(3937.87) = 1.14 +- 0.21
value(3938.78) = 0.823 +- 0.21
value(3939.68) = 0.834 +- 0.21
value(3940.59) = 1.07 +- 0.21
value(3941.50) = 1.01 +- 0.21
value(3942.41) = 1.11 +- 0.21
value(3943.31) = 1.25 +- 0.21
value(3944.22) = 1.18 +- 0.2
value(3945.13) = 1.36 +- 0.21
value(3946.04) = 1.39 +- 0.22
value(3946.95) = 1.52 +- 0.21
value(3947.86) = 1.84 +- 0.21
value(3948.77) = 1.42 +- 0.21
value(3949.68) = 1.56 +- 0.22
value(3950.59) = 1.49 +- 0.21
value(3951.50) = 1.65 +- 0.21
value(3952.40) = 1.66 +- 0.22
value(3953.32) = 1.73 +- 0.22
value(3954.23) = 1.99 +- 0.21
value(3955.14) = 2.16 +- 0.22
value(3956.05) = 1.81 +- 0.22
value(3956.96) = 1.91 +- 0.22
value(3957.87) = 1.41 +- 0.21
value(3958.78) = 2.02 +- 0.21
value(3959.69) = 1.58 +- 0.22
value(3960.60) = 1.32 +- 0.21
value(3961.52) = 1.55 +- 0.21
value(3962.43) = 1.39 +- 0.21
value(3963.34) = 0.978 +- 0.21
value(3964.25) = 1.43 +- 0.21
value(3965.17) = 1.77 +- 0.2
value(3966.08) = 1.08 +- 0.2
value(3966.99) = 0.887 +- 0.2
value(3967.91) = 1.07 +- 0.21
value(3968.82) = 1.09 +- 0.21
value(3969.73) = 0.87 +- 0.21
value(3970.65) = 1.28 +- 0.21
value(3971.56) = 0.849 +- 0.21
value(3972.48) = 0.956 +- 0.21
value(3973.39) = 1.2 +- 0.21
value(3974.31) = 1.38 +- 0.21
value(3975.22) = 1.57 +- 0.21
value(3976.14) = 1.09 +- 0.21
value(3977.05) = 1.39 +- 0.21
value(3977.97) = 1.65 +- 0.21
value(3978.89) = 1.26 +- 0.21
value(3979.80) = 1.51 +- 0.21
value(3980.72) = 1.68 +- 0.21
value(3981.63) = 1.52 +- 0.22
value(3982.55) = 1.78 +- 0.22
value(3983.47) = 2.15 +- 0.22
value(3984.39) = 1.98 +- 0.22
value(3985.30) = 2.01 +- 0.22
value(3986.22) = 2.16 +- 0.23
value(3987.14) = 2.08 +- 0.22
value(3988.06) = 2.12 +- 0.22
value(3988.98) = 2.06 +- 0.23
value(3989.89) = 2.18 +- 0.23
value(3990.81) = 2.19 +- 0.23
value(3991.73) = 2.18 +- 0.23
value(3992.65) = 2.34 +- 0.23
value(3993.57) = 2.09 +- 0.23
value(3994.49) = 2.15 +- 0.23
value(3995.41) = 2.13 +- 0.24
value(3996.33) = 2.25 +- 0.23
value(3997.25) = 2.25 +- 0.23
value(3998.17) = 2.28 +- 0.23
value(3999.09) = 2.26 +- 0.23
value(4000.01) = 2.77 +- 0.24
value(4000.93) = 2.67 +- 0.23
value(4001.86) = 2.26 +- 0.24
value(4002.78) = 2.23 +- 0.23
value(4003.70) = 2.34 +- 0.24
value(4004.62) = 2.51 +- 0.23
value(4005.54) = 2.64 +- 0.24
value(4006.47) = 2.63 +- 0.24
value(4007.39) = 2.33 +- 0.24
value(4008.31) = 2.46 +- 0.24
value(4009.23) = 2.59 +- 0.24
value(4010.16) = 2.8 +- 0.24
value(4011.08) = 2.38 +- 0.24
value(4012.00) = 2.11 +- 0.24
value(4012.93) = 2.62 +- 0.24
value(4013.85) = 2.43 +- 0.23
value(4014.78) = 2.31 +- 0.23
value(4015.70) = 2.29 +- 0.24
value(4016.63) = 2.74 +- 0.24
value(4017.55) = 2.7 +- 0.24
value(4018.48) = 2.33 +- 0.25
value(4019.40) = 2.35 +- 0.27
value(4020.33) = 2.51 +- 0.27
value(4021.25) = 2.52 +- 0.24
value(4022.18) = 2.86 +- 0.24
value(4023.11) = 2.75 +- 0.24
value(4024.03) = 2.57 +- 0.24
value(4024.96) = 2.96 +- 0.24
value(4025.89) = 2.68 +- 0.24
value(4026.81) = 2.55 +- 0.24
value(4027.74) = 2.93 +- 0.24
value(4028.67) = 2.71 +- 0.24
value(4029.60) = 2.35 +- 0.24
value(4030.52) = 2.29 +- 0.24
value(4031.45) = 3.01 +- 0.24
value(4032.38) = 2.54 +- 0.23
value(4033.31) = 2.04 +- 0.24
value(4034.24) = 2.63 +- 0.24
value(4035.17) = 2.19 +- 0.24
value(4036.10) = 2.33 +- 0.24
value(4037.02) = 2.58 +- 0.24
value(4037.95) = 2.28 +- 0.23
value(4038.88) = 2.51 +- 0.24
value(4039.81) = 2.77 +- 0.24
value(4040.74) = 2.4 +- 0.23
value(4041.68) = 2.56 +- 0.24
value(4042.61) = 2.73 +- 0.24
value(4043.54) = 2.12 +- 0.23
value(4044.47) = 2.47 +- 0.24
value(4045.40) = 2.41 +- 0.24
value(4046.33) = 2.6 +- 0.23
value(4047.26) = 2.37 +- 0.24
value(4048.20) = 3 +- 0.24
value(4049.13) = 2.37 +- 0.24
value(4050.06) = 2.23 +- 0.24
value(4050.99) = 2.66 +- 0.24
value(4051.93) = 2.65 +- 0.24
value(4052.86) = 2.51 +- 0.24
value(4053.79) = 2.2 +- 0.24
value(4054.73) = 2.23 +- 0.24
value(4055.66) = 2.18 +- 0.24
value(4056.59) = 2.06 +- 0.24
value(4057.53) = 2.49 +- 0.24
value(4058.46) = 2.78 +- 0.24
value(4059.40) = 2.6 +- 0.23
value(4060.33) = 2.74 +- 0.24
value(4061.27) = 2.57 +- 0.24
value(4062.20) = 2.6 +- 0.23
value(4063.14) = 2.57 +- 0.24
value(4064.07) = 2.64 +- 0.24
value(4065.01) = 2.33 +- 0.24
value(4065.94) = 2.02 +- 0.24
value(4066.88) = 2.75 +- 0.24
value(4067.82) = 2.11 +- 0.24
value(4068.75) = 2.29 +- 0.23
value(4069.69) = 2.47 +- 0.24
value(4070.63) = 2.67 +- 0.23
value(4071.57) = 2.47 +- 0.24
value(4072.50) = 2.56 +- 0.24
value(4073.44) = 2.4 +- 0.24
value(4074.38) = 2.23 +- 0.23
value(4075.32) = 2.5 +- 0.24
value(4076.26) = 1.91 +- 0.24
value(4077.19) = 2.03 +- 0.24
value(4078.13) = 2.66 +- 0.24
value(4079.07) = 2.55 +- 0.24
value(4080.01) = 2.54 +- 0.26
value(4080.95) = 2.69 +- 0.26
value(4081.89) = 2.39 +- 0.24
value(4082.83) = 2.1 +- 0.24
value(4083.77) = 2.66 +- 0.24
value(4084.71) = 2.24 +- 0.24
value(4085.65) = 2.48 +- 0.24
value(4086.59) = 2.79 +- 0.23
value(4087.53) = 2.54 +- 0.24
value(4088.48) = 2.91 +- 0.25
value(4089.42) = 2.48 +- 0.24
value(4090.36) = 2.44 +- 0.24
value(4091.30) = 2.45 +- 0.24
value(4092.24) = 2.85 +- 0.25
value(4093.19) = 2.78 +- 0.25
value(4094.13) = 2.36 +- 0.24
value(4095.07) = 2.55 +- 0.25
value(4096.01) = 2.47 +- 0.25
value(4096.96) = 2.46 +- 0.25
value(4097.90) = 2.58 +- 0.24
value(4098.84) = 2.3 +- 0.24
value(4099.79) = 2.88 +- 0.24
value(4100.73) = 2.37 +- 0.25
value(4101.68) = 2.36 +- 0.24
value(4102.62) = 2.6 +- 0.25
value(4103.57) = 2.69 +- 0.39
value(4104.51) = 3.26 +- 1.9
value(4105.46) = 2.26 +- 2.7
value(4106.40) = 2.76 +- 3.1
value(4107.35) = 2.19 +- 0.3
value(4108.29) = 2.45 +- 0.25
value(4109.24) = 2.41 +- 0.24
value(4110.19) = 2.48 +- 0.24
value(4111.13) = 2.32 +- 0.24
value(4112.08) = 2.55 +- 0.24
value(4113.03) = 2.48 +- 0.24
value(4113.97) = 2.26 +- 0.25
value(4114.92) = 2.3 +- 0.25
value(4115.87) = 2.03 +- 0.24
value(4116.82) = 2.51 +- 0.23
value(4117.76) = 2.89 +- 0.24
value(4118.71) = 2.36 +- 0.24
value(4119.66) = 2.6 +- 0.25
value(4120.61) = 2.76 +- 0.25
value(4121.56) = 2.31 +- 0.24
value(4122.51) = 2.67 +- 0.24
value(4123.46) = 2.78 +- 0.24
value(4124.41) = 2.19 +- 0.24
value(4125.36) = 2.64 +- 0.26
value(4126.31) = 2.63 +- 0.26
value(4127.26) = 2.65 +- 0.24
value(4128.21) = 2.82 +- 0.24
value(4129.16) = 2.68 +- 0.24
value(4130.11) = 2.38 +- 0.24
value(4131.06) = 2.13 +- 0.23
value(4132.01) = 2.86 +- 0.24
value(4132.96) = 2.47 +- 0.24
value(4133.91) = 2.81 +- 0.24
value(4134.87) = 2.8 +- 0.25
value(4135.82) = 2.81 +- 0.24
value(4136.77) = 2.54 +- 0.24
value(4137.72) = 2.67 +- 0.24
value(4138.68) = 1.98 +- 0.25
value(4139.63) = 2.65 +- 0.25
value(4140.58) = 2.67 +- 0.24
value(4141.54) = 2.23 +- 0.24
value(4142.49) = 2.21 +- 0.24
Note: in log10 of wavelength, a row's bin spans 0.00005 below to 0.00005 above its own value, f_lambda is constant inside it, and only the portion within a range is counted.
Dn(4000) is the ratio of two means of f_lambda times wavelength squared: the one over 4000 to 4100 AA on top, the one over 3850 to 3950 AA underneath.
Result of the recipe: 1.92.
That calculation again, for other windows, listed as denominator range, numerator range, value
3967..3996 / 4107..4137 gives 1.62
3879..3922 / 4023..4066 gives 1.68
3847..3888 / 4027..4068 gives 2.09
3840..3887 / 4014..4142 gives 2.16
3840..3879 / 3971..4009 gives 1.65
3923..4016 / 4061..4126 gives 1.58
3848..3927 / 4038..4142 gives 1.88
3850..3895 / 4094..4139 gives 2.13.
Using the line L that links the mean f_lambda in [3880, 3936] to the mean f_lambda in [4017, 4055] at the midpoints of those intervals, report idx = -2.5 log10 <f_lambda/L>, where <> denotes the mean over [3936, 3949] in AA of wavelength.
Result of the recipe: 0.43 mag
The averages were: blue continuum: 1.49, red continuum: 2.52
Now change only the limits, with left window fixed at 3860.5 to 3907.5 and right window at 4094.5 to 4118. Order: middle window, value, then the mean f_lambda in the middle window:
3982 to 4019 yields -0.17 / 2.32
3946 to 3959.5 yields 0.03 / 1.71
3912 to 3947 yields 0.23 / 1.32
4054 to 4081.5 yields -0.06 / 2.43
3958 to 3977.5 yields 0.39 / 1.28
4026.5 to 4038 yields -0.17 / 2.5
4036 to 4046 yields -0.14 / 2.48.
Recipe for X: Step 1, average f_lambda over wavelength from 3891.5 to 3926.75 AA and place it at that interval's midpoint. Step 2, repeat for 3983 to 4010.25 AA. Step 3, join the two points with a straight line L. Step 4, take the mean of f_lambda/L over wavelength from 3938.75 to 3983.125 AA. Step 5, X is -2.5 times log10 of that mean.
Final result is 0.40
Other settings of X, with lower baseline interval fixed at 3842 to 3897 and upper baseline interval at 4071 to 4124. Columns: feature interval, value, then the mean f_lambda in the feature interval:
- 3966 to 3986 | 0.33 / 1.39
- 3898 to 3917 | -0.14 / 1.74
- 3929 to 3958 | 0.30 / 1.31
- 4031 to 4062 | -0.11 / 2.48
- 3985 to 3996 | -0.10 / 2.14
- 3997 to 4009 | -0.21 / 2.44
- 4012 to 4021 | -0.18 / 2.46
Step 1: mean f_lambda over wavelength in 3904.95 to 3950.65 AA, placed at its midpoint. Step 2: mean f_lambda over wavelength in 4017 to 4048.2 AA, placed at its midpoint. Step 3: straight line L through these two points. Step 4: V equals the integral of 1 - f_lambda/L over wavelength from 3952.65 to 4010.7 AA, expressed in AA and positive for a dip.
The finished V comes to 4.9 AA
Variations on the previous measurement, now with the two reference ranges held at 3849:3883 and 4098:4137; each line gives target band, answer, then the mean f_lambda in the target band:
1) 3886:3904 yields -0.3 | 1.48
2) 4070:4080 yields -0.3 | 2.41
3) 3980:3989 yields -0.2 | 1.93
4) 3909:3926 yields -2.1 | 1.75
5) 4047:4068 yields -2.1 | 2.47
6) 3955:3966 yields 1.2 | 1.58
